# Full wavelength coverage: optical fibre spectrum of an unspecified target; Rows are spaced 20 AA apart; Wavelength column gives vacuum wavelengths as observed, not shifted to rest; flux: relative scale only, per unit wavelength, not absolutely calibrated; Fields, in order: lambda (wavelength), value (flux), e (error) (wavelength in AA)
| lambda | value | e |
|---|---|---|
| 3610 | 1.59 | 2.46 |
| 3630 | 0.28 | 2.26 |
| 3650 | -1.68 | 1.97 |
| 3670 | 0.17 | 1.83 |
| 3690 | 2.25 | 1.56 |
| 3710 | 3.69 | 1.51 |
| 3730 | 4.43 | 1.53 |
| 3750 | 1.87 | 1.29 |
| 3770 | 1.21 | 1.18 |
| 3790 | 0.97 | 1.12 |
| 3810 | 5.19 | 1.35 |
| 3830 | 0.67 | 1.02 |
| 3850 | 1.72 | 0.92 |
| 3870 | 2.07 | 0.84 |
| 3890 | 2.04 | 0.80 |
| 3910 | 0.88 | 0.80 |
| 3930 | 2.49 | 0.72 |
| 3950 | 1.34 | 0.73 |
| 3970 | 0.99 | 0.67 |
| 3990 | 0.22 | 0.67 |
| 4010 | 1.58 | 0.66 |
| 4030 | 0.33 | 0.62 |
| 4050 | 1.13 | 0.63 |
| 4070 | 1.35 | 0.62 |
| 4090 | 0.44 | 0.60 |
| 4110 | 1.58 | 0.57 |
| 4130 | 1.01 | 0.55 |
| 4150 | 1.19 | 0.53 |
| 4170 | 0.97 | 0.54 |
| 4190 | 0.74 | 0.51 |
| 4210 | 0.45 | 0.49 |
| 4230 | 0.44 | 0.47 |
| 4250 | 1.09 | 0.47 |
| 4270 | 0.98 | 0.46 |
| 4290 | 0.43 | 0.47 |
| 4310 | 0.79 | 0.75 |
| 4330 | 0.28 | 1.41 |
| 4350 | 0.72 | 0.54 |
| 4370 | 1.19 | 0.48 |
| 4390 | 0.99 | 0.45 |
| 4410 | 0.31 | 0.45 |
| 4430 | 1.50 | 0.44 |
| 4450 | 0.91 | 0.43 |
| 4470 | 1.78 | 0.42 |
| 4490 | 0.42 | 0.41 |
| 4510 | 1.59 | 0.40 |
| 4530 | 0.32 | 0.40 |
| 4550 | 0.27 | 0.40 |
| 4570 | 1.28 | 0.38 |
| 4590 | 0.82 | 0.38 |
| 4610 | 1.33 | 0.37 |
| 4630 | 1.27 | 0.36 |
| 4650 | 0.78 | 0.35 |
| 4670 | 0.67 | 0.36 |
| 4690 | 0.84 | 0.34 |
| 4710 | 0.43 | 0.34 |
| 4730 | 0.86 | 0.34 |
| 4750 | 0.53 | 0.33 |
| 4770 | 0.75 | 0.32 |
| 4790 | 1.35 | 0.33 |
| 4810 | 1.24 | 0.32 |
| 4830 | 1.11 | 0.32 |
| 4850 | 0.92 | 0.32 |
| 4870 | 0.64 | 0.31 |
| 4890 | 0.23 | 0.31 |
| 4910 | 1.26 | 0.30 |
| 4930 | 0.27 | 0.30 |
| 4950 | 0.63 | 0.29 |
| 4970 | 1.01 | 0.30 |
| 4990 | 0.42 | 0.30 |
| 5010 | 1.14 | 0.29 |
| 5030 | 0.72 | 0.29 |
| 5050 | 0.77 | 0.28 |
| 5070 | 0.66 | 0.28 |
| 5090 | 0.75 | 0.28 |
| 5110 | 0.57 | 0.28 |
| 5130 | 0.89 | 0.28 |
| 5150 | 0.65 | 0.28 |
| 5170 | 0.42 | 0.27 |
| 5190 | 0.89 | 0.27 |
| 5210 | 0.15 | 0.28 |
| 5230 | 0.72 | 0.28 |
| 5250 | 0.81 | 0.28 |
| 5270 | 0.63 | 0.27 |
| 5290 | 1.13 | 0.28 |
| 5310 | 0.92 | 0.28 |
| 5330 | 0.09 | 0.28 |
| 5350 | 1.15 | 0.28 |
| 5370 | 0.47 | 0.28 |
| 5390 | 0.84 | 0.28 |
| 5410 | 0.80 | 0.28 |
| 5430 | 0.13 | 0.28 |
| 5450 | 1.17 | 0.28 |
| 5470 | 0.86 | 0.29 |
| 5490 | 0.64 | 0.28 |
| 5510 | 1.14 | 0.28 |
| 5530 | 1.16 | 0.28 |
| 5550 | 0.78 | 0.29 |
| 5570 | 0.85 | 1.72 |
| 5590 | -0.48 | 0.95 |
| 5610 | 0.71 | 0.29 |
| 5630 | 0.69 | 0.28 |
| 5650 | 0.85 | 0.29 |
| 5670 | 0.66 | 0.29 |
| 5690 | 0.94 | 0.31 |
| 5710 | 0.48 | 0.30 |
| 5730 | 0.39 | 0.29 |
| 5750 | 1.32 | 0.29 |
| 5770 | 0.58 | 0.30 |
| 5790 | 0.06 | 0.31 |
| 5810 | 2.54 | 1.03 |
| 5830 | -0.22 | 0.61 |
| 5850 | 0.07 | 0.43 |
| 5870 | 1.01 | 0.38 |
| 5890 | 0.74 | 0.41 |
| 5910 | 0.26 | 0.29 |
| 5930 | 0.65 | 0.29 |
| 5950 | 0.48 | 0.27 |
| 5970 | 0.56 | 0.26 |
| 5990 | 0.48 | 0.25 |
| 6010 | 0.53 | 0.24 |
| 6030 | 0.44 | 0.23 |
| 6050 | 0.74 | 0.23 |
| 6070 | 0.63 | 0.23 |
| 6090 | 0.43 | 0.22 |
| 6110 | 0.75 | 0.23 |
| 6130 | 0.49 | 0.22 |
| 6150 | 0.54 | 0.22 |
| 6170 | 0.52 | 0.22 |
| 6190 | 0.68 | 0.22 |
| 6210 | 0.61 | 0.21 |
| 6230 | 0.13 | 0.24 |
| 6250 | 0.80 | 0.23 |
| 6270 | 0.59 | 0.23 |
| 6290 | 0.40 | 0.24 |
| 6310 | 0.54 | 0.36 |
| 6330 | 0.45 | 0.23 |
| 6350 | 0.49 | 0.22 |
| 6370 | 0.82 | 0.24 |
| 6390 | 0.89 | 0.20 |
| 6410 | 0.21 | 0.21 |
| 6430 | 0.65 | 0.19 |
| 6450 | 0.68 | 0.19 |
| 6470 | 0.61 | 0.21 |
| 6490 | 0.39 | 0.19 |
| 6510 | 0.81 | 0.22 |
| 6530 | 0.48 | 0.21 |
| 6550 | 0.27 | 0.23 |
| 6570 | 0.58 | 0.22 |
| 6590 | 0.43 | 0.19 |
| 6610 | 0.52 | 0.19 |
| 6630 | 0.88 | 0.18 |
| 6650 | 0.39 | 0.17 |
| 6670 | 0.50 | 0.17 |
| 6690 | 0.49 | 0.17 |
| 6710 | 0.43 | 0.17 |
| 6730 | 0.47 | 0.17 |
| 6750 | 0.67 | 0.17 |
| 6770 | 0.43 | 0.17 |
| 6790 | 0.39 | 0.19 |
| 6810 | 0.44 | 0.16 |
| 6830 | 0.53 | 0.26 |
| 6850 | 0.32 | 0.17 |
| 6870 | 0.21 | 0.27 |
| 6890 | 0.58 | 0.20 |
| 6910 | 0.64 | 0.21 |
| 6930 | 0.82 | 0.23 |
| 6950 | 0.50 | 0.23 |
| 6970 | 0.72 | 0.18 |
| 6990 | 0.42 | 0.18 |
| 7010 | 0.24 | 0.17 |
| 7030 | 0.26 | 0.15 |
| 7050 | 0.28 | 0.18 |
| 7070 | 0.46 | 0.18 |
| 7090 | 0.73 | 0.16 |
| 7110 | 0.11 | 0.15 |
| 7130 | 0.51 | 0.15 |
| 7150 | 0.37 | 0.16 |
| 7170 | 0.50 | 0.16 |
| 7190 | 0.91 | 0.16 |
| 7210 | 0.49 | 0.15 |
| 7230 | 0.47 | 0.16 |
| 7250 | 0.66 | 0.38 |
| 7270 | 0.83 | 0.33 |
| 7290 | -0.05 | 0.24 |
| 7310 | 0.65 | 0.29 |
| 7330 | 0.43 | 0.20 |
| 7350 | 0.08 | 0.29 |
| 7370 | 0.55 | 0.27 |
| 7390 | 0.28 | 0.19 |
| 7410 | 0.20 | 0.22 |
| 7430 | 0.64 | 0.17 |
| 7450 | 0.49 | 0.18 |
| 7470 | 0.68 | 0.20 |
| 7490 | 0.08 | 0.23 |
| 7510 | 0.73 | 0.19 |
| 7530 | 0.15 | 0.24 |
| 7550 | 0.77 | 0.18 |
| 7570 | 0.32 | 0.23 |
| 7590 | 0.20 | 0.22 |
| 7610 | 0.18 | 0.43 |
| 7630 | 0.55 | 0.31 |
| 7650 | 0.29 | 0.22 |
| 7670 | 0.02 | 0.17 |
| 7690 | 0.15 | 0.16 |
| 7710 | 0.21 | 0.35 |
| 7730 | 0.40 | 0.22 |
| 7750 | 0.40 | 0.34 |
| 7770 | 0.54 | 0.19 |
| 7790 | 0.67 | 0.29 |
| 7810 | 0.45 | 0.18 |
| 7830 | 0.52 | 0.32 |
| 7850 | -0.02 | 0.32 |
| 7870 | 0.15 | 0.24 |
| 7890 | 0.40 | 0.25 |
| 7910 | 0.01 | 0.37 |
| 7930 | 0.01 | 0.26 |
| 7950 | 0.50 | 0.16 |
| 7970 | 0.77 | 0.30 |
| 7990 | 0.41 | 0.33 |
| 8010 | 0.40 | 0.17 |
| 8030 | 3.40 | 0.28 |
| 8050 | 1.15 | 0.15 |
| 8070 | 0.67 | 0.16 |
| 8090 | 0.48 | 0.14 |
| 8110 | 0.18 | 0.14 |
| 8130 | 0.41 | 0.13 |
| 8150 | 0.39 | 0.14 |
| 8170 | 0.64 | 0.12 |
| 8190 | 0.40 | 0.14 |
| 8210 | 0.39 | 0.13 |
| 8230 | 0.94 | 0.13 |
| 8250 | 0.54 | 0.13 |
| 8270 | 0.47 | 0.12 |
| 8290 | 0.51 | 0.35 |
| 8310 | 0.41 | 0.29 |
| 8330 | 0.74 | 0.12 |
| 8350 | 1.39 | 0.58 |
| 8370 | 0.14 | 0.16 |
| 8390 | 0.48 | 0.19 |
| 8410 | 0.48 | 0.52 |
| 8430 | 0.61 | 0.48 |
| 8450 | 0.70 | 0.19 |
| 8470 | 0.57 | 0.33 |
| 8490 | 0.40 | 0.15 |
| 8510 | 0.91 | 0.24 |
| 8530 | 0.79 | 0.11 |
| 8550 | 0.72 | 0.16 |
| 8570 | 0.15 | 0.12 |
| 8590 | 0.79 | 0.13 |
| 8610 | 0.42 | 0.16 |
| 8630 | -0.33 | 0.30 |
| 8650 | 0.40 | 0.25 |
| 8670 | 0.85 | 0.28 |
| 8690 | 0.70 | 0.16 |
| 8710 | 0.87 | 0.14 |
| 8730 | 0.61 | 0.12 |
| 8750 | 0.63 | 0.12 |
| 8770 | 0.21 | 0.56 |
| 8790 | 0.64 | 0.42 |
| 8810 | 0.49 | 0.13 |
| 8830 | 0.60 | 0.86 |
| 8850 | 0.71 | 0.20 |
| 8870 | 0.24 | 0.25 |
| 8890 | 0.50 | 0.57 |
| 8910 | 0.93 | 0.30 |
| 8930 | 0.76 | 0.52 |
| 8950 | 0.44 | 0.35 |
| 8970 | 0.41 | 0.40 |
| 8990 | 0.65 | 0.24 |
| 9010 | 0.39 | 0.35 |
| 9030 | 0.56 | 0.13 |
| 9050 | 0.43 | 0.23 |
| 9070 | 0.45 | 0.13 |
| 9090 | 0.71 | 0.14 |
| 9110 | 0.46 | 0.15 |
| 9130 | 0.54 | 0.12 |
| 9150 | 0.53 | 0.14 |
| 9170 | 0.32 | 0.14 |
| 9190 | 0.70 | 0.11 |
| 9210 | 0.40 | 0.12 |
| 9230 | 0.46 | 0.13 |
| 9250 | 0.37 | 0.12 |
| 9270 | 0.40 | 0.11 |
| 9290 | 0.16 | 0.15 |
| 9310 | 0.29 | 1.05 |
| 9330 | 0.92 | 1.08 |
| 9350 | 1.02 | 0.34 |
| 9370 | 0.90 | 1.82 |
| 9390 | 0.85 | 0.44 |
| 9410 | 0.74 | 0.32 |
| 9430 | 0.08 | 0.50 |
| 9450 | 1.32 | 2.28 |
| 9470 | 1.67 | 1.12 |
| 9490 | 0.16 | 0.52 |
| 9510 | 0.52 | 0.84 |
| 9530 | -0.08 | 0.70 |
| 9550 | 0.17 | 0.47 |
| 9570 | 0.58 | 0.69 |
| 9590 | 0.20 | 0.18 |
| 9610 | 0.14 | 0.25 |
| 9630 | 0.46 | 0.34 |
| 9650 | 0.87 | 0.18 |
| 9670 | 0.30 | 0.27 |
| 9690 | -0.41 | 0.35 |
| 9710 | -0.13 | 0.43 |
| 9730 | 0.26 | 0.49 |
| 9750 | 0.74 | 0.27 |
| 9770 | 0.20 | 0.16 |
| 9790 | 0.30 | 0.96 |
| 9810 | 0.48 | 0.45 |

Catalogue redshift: 1.155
